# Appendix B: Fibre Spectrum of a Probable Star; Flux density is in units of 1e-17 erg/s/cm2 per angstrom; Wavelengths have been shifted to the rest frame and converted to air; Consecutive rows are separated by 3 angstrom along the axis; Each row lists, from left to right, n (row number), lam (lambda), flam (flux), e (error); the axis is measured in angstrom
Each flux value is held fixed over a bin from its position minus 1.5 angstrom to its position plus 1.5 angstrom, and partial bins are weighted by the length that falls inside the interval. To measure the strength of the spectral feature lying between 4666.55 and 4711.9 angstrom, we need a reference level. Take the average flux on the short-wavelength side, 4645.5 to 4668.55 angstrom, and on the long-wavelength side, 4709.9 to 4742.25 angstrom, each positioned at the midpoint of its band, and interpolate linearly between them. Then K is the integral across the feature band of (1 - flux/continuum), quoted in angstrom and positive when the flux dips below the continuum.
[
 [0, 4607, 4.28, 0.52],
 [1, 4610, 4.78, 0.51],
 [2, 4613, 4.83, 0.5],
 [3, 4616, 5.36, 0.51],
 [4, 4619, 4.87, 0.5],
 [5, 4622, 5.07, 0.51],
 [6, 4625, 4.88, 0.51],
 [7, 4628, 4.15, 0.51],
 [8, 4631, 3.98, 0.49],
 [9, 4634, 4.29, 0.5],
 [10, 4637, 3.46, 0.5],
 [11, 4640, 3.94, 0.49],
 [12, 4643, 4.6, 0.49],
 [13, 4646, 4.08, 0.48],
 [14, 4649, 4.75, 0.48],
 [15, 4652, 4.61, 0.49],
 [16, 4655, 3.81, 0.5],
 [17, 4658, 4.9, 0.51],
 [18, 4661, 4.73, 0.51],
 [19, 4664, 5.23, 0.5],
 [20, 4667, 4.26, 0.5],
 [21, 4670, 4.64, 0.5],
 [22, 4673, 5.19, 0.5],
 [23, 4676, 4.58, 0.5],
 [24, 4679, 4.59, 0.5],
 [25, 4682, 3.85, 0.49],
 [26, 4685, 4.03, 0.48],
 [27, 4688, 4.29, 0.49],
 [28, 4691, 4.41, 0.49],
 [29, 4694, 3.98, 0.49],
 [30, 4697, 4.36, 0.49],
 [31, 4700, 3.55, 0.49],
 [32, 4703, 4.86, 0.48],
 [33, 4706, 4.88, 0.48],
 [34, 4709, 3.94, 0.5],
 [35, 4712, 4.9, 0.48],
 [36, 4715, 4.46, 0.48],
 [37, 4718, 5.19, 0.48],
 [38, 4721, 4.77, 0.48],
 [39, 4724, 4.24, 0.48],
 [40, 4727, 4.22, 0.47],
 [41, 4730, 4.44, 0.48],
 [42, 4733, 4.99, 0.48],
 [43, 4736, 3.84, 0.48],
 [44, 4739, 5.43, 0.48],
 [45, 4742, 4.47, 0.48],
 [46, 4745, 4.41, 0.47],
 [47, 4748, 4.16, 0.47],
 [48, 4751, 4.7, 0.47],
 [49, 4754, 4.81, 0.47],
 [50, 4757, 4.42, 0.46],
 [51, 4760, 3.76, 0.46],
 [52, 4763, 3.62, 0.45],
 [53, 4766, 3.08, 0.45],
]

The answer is 2.1 angstrom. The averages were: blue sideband 4.57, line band 4.38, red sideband 4.63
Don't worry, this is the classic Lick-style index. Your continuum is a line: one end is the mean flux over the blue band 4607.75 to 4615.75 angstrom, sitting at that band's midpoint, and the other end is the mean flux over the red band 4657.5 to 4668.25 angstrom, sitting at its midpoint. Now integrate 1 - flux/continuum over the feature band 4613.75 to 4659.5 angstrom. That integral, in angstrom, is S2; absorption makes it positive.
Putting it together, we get 3.39 angstrom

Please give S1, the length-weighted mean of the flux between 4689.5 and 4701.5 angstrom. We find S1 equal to 4.08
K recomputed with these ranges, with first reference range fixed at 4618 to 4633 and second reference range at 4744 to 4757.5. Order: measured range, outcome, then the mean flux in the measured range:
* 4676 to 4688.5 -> 0.9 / 4.23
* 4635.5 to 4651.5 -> 1.3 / 4.19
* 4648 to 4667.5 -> -0.3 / 4.63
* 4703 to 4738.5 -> -0.4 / 4.57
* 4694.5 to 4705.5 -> 0.6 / 4.29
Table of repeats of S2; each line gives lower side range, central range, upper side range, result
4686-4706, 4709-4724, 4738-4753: -0.89 angstrom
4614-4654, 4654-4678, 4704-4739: -0.96 angstrom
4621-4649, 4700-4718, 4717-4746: -0.19 angstrom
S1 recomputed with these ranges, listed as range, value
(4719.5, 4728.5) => 4.41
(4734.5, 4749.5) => 4.46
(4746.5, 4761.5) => 4.37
